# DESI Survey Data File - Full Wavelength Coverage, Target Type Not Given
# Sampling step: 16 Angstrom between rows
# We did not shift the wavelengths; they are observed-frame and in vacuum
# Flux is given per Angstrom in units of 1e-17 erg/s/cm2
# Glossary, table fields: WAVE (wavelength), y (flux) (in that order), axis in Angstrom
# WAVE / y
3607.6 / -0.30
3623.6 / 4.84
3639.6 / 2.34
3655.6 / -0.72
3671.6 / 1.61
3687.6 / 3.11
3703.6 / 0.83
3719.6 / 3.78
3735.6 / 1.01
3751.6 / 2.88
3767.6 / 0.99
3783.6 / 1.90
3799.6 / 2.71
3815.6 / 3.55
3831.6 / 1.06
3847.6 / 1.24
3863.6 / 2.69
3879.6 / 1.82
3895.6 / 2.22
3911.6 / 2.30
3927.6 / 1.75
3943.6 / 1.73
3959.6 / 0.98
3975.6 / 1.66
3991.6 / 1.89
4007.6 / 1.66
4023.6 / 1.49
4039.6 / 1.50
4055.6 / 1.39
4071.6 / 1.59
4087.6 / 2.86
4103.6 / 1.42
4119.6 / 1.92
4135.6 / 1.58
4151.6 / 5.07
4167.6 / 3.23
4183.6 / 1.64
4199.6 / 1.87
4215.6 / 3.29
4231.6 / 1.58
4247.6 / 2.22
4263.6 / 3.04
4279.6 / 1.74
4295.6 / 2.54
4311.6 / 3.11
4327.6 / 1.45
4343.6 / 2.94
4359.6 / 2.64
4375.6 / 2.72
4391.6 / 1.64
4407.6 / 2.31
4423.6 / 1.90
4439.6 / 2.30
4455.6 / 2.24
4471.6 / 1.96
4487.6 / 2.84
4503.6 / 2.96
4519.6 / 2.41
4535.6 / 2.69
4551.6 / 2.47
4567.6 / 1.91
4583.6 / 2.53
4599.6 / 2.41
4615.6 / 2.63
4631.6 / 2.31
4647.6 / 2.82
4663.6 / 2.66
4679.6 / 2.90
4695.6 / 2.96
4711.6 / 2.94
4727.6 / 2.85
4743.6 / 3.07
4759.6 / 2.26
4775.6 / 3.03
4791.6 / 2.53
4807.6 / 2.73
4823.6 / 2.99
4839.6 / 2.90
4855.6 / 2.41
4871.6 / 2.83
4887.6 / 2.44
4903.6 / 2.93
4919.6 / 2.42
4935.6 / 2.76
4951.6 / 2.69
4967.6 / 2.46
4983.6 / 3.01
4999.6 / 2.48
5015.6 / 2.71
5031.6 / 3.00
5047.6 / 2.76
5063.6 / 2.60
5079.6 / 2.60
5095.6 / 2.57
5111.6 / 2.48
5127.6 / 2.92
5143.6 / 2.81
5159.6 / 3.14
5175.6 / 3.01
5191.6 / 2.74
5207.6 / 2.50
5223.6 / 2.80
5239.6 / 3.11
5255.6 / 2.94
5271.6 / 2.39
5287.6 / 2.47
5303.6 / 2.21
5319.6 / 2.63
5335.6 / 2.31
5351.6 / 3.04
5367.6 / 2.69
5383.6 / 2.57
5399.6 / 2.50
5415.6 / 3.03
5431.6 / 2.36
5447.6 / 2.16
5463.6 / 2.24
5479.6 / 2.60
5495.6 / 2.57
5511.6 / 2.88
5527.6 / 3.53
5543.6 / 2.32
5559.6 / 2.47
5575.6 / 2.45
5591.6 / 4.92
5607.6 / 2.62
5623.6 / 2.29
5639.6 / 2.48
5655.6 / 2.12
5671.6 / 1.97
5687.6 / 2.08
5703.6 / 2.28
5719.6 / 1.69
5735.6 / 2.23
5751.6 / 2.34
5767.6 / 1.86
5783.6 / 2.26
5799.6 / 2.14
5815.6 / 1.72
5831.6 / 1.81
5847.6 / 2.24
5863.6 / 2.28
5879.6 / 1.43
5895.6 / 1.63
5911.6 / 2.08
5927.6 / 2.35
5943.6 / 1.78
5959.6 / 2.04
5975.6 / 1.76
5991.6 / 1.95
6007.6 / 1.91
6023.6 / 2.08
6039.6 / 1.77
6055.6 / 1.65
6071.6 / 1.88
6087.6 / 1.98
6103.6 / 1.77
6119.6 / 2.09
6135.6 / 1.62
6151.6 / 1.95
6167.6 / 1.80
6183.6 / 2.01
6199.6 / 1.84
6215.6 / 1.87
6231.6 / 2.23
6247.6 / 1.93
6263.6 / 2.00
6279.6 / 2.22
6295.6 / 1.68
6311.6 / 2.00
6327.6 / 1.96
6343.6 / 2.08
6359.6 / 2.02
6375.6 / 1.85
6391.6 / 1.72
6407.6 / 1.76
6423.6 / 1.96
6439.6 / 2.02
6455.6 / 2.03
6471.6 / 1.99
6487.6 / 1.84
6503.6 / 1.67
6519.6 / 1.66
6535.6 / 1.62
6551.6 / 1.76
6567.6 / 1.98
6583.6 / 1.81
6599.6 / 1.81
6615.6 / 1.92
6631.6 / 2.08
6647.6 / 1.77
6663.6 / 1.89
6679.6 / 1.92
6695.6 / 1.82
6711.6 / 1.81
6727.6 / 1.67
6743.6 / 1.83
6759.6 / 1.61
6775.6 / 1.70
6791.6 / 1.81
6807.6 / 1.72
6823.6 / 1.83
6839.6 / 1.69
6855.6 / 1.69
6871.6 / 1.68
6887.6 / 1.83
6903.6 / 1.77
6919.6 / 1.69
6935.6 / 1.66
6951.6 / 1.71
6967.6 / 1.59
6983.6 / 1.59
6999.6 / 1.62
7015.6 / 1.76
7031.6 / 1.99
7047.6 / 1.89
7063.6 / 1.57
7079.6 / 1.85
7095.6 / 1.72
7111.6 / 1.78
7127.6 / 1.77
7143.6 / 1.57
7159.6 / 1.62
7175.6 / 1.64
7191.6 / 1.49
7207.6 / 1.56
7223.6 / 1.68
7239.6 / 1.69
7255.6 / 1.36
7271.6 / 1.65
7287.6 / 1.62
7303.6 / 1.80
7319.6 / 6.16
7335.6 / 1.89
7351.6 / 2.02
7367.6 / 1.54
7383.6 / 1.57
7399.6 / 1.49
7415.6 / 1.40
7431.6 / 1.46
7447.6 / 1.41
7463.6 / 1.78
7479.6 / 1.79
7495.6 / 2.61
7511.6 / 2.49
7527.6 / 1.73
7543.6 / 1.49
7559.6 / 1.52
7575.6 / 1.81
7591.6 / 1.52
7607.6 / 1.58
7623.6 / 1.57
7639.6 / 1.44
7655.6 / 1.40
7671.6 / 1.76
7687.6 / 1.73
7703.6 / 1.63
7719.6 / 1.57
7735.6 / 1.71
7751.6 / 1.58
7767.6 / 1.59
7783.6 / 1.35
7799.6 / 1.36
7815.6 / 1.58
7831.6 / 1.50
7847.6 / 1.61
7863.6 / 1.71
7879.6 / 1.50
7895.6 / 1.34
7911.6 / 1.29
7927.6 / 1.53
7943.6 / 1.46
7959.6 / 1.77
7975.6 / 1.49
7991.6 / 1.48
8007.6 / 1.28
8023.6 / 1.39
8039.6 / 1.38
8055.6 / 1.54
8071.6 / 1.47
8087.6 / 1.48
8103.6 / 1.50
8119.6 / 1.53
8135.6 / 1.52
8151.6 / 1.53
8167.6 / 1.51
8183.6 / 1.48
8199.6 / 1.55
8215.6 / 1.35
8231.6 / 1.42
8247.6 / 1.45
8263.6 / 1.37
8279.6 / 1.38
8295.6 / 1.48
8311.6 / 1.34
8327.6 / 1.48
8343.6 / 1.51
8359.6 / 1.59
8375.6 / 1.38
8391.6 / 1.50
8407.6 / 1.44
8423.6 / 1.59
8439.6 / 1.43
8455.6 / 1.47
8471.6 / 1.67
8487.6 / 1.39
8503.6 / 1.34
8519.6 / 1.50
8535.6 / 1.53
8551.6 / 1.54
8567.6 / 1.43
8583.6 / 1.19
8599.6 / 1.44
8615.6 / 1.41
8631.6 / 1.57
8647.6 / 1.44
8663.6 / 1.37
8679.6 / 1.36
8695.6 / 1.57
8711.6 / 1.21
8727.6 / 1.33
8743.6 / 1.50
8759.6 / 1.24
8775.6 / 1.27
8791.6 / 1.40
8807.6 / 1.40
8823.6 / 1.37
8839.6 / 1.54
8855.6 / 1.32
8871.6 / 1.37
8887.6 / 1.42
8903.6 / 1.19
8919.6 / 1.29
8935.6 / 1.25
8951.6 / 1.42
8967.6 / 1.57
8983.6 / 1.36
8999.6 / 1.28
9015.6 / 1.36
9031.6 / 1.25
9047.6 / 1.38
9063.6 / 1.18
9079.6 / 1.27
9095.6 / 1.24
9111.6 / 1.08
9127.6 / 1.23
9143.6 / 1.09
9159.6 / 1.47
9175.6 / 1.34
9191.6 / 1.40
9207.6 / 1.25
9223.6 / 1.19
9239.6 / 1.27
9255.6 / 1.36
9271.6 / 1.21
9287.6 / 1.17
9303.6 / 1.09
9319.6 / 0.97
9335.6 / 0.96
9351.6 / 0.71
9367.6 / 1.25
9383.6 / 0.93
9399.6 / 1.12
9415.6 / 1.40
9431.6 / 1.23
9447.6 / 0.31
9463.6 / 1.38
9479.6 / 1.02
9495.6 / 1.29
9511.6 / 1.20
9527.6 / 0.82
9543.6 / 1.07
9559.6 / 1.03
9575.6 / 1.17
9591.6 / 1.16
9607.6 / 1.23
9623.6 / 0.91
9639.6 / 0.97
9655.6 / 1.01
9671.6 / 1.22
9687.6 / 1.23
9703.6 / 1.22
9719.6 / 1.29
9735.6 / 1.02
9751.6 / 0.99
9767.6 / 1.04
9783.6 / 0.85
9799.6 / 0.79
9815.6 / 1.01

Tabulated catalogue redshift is 0.12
